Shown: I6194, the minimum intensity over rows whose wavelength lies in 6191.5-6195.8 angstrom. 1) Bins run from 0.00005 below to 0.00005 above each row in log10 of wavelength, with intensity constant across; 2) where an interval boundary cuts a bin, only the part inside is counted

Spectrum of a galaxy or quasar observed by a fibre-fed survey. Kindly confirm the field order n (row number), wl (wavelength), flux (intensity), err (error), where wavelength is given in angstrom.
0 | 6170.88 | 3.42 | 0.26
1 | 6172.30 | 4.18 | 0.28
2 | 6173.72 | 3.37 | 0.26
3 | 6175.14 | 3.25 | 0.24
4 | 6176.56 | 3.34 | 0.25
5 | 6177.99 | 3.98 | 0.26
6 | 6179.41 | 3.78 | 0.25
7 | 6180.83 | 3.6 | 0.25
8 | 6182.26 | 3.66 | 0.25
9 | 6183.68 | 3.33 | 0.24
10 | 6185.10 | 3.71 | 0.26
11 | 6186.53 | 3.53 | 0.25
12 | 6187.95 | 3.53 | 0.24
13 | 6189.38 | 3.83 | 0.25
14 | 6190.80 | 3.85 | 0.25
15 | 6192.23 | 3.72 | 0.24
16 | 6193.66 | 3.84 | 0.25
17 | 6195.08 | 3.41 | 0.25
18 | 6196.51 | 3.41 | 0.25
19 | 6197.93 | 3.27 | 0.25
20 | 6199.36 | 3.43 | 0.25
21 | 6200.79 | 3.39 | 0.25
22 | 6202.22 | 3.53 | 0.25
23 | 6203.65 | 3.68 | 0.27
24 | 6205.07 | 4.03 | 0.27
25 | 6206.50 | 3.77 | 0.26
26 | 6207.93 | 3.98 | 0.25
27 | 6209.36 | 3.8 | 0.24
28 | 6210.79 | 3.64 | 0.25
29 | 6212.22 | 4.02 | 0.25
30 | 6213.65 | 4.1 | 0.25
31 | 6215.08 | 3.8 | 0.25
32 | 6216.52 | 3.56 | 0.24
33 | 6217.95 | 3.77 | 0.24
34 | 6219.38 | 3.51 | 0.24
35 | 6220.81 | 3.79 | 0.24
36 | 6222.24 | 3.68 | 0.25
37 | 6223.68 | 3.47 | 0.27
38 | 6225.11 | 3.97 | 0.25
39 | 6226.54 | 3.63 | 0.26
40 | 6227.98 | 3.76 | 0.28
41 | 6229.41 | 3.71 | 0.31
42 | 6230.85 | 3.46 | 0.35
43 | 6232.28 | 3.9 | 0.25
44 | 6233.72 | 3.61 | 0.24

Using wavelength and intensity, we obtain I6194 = 3.41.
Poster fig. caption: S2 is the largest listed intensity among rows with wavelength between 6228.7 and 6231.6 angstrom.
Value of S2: 3.71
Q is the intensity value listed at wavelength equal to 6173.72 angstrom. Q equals 3.37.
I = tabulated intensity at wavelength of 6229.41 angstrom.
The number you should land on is 3.71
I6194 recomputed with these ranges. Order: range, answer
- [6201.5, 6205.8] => 3.53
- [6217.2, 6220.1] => 3.51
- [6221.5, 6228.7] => 3.47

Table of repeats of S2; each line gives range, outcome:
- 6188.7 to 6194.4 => 3.85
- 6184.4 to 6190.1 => 3.83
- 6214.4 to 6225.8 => 3.97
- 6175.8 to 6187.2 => 3.98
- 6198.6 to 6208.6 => 4.03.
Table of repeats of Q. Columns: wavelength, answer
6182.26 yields 3.66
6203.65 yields 3.68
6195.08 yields 3.41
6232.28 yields 3.9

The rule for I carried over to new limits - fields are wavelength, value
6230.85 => 3.46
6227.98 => 3.76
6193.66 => 3.84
